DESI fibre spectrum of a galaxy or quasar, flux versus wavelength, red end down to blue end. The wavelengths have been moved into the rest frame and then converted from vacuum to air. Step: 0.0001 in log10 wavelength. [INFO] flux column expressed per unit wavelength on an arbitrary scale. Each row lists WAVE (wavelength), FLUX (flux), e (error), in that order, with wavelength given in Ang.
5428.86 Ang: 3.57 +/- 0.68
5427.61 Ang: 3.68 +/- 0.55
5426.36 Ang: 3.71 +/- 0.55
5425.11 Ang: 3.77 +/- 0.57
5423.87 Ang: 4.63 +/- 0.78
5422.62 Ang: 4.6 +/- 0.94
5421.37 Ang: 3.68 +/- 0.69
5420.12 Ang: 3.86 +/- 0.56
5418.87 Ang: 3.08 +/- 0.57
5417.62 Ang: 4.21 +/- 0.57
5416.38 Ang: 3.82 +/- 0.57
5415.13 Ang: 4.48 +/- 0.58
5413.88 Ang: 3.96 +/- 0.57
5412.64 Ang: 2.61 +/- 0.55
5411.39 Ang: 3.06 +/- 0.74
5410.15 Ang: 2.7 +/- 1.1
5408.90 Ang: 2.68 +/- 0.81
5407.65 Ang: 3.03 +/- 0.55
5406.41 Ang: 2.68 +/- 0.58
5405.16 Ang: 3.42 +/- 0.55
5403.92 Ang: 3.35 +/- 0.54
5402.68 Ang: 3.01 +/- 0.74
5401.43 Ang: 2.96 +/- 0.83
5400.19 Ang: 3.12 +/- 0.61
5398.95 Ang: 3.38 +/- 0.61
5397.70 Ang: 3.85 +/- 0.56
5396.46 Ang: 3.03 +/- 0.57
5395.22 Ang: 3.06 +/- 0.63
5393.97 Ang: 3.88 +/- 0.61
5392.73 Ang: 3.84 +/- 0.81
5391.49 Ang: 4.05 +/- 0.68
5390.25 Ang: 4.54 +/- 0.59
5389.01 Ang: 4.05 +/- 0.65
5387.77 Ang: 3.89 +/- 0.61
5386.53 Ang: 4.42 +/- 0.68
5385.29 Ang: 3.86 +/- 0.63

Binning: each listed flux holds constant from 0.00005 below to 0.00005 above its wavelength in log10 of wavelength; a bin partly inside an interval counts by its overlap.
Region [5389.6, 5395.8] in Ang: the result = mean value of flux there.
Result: 3.88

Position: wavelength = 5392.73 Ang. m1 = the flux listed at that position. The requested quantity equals 3.84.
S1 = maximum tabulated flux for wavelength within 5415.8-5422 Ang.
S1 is 4.21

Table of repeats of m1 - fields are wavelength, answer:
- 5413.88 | 3.96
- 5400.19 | 3.12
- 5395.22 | 3.06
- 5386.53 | 4.42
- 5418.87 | 3.08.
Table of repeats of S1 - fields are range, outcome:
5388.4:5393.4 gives 4.54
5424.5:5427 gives 3.77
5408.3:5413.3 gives 3.06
